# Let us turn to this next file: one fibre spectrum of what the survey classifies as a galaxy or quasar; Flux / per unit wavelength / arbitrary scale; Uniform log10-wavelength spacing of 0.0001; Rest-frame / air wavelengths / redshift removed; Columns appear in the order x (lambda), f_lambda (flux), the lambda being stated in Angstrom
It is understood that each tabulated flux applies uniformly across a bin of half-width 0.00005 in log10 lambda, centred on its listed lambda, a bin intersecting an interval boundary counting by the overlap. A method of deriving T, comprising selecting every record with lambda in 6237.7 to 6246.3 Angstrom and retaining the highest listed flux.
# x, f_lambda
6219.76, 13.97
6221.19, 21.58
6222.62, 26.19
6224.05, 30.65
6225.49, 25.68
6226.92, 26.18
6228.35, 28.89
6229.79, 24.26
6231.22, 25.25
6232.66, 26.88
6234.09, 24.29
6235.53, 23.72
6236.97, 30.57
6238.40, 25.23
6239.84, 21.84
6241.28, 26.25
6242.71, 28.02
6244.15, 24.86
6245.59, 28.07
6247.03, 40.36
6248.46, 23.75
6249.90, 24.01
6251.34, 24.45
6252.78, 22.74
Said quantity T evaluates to 28.07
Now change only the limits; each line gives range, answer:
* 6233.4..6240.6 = 30.57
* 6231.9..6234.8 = 26.88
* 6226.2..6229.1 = 28.89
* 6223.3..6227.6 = 30.65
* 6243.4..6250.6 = 40.36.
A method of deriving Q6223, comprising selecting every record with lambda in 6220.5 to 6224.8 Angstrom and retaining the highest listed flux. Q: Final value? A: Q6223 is 30.65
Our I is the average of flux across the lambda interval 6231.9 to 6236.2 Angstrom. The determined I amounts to 25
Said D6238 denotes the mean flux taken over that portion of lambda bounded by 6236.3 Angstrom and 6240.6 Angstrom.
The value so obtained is 25.8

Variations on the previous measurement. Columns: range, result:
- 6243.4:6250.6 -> 28.2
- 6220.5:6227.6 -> 26.1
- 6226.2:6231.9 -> 26.2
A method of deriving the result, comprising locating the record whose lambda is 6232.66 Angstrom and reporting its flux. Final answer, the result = 26.88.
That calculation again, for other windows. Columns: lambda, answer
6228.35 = 28.89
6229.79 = 24.26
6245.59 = 28.07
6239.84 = 21.84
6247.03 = 40.36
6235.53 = 23.72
